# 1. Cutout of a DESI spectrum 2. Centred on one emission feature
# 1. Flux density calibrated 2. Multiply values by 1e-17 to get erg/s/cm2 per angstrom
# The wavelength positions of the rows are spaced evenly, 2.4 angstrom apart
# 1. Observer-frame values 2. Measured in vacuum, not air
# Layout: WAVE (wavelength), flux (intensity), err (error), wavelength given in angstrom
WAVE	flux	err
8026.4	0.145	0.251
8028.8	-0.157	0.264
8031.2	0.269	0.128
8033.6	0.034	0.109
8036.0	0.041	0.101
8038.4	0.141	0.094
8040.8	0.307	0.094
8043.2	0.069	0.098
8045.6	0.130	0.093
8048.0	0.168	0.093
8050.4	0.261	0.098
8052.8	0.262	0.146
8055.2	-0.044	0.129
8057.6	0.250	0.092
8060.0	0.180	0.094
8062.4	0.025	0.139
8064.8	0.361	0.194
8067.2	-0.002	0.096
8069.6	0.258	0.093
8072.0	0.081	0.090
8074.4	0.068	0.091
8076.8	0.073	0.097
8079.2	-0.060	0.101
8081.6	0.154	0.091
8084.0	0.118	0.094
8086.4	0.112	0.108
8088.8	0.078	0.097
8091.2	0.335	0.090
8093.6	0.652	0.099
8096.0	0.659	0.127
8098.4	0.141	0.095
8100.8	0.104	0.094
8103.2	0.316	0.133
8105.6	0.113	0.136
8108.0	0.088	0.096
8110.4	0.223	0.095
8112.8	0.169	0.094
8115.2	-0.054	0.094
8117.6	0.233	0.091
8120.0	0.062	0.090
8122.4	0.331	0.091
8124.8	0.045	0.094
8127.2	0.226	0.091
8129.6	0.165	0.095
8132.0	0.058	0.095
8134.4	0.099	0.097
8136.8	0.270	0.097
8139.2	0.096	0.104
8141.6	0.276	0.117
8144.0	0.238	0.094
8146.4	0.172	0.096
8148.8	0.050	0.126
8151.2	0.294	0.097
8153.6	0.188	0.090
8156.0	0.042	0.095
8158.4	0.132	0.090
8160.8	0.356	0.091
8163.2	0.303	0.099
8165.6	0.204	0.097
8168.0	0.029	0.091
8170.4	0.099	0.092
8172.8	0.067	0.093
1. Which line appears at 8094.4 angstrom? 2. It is H-gamma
